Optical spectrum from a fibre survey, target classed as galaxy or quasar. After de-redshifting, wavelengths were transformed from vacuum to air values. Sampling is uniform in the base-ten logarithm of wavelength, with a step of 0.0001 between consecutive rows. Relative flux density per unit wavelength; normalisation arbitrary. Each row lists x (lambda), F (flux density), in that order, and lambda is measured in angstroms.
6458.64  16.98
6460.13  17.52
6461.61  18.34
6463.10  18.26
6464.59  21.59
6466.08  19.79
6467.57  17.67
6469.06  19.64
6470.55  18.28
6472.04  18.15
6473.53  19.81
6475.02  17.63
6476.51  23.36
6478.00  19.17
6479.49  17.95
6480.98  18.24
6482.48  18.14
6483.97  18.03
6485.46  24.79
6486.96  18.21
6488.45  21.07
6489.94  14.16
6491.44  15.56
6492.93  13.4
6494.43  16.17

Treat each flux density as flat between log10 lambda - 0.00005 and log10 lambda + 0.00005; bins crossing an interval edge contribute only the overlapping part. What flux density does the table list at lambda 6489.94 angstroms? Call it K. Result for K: 14.16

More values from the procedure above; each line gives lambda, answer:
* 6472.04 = 18.15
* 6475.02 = 17.63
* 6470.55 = 18.28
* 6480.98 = 18.24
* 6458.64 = 16.98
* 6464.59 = 21.59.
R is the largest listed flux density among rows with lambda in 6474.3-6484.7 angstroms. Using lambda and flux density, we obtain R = 23.36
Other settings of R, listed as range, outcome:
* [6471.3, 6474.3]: 19.81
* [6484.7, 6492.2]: 24.79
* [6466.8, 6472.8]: 19.64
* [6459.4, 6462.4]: 18.34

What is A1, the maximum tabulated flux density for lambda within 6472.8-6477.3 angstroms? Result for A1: 23.36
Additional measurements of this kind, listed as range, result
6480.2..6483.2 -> 18.24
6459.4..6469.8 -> 21.59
